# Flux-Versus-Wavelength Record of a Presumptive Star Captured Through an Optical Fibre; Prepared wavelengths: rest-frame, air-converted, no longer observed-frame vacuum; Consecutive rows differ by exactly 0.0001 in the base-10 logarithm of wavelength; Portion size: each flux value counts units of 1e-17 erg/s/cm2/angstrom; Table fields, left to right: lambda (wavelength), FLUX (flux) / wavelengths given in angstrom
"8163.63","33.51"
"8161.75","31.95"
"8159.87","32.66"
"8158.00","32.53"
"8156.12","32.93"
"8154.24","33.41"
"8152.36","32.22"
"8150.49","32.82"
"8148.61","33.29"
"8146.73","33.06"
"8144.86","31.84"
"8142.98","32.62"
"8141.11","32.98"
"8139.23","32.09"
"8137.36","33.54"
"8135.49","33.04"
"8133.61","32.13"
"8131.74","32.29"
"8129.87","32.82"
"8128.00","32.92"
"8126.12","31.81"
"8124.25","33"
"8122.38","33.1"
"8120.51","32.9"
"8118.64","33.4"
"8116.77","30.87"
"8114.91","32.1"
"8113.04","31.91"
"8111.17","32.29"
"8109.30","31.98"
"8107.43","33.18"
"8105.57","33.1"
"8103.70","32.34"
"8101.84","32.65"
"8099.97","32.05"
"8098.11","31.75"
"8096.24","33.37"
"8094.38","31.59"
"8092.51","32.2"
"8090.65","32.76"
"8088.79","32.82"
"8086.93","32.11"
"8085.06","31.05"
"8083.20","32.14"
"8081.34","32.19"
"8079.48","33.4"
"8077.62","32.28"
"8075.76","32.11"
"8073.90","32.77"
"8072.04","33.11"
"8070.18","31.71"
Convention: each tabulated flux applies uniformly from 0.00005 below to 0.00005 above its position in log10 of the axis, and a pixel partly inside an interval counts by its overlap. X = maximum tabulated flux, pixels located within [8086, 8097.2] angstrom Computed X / 33.37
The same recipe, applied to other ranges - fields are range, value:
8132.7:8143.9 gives 33.54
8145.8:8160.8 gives 33.41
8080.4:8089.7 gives 32.82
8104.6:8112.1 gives 33.18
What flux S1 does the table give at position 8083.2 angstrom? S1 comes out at 32.14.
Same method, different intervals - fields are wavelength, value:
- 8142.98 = 32.62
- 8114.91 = 32.1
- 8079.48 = 33.4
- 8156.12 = 32.93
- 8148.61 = 33.29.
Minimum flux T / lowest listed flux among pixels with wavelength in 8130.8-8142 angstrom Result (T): 32.09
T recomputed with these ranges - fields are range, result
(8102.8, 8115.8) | 31.91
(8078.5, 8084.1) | 32.14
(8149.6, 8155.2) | 32.22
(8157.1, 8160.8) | 32.53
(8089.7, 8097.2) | 31.59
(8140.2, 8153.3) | 31.84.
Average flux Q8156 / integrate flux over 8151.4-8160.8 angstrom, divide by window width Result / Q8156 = 32.8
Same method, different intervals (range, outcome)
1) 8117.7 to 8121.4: 33.1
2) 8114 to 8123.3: 32.5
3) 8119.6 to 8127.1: 32.7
